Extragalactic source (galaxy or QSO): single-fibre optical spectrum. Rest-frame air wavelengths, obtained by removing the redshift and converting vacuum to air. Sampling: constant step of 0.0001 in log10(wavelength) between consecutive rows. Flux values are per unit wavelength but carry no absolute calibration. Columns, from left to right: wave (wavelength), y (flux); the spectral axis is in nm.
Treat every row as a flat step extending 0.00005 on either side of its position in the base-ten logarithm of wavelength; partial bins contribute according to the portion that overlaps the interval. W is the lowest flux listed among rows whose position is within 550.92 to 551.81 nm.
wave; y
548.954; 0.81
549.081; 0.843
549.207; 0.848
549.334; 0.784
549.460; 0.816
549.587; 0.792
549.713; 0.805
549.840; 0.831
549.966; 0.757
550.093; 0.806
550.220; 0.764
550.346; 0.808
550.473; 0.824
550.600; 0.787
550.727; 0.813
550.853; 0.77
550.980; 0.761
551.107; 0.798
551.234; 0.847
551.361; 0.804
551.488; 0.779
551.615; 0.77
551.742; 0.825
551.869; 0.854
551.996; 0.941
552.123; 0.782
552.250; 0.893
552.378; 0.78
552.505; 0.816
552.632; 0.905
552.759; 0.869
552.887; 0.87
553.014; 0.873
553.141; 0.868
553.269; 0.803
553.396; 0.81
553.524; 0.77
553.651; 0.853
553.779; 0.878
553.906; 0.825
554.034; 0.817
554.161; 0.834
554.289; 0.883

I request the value 0.761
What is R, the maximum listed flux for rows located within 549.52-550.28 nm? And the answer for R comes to 0.831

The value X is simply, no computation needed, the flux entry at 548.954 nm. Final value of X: 0.81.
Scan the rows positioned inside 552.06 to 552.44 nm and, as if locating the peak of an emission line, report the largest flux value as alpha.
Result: 0.893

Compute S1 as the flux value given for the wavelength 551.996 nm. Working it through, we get 0.941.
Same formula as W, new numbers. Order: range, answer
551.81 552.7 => 0.78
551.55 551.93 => 0.77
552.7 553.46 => 0.803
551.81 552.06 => 0.854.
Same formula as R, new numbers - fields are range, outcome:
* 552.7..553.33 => 0.873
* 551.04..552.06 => 0.941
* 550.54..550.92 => 0.813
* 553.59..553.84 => 0.878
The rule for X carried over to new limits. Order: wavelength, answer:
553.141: 0.868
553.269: 0.803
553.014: 0.873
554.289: 0.883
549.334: 0.784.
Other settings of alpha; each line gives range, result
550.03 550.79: 0.824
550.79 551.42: 0.847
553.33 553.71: 0.853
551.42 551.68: 0.779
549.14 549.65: 0.848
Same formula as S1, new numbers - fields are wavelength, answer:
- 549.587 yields 0.792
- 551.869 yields 0.854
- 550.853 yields 0.77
